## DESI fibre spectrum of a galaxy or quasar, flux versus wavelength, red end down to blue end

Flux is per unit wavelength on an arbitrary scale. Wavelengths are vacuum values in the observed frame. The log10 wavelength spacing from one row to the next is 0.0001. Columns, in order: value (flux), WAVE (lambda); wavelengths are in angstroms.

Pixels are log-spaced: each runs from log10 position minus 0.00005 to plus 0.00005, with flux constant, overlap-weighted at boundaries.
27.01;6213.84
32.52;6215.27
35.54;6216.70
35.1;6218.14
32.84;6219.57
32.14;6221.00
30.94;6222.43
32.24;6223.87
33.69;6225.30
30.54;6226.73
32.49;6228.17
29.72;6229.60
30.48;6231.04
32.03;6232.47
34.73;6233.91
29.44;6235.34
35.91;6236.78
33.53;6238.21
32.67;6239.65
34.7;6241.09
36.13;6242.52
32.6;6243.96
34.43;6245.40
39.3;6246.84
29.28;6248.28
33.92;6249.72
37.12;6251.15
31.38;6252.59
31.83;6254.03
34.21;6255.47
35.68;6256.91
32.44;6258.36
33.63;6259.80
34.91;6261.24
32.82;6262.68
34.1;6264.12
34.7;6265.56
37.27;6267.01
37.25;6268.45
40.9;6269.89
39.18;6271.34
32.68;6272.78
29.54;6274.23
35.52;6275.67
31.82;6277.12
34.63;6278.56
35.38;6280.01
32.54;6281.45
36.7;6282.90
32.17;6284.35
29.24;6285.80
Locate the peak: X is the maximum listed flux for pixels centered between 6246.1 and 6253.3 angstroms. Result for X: 39.3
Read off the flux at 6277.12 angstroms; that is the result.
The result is 31.82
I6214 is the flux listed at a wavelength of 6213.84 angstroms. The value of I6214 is 27.01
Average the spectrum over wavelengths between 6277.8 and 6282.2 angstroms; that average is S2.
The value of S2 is 34.2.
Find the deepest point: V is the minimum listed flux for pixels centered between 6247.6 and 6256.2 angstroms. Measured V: 29.28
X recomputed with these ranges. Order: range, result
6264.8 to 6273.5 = 40.9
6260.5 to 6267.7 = 37.27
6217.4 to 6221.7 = 35.1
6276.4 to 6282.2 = 35.38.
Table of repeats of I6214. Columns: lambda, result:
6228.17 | 32.49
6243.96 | 32.6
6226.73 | 30.54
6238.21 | 33.53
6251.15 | 37.12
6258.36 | 32.44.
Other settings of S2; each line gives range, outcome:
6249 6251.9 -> 35.6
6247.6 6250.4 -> 31.6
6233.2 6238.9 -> 33.4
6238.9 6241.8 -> 33.6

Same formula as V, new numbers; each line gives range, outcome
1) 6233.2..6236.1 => 29.44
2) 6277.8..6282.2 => 32.54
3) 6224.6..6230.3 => 29.72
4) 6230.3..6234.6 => 30.48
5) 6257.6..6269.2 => 32.44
